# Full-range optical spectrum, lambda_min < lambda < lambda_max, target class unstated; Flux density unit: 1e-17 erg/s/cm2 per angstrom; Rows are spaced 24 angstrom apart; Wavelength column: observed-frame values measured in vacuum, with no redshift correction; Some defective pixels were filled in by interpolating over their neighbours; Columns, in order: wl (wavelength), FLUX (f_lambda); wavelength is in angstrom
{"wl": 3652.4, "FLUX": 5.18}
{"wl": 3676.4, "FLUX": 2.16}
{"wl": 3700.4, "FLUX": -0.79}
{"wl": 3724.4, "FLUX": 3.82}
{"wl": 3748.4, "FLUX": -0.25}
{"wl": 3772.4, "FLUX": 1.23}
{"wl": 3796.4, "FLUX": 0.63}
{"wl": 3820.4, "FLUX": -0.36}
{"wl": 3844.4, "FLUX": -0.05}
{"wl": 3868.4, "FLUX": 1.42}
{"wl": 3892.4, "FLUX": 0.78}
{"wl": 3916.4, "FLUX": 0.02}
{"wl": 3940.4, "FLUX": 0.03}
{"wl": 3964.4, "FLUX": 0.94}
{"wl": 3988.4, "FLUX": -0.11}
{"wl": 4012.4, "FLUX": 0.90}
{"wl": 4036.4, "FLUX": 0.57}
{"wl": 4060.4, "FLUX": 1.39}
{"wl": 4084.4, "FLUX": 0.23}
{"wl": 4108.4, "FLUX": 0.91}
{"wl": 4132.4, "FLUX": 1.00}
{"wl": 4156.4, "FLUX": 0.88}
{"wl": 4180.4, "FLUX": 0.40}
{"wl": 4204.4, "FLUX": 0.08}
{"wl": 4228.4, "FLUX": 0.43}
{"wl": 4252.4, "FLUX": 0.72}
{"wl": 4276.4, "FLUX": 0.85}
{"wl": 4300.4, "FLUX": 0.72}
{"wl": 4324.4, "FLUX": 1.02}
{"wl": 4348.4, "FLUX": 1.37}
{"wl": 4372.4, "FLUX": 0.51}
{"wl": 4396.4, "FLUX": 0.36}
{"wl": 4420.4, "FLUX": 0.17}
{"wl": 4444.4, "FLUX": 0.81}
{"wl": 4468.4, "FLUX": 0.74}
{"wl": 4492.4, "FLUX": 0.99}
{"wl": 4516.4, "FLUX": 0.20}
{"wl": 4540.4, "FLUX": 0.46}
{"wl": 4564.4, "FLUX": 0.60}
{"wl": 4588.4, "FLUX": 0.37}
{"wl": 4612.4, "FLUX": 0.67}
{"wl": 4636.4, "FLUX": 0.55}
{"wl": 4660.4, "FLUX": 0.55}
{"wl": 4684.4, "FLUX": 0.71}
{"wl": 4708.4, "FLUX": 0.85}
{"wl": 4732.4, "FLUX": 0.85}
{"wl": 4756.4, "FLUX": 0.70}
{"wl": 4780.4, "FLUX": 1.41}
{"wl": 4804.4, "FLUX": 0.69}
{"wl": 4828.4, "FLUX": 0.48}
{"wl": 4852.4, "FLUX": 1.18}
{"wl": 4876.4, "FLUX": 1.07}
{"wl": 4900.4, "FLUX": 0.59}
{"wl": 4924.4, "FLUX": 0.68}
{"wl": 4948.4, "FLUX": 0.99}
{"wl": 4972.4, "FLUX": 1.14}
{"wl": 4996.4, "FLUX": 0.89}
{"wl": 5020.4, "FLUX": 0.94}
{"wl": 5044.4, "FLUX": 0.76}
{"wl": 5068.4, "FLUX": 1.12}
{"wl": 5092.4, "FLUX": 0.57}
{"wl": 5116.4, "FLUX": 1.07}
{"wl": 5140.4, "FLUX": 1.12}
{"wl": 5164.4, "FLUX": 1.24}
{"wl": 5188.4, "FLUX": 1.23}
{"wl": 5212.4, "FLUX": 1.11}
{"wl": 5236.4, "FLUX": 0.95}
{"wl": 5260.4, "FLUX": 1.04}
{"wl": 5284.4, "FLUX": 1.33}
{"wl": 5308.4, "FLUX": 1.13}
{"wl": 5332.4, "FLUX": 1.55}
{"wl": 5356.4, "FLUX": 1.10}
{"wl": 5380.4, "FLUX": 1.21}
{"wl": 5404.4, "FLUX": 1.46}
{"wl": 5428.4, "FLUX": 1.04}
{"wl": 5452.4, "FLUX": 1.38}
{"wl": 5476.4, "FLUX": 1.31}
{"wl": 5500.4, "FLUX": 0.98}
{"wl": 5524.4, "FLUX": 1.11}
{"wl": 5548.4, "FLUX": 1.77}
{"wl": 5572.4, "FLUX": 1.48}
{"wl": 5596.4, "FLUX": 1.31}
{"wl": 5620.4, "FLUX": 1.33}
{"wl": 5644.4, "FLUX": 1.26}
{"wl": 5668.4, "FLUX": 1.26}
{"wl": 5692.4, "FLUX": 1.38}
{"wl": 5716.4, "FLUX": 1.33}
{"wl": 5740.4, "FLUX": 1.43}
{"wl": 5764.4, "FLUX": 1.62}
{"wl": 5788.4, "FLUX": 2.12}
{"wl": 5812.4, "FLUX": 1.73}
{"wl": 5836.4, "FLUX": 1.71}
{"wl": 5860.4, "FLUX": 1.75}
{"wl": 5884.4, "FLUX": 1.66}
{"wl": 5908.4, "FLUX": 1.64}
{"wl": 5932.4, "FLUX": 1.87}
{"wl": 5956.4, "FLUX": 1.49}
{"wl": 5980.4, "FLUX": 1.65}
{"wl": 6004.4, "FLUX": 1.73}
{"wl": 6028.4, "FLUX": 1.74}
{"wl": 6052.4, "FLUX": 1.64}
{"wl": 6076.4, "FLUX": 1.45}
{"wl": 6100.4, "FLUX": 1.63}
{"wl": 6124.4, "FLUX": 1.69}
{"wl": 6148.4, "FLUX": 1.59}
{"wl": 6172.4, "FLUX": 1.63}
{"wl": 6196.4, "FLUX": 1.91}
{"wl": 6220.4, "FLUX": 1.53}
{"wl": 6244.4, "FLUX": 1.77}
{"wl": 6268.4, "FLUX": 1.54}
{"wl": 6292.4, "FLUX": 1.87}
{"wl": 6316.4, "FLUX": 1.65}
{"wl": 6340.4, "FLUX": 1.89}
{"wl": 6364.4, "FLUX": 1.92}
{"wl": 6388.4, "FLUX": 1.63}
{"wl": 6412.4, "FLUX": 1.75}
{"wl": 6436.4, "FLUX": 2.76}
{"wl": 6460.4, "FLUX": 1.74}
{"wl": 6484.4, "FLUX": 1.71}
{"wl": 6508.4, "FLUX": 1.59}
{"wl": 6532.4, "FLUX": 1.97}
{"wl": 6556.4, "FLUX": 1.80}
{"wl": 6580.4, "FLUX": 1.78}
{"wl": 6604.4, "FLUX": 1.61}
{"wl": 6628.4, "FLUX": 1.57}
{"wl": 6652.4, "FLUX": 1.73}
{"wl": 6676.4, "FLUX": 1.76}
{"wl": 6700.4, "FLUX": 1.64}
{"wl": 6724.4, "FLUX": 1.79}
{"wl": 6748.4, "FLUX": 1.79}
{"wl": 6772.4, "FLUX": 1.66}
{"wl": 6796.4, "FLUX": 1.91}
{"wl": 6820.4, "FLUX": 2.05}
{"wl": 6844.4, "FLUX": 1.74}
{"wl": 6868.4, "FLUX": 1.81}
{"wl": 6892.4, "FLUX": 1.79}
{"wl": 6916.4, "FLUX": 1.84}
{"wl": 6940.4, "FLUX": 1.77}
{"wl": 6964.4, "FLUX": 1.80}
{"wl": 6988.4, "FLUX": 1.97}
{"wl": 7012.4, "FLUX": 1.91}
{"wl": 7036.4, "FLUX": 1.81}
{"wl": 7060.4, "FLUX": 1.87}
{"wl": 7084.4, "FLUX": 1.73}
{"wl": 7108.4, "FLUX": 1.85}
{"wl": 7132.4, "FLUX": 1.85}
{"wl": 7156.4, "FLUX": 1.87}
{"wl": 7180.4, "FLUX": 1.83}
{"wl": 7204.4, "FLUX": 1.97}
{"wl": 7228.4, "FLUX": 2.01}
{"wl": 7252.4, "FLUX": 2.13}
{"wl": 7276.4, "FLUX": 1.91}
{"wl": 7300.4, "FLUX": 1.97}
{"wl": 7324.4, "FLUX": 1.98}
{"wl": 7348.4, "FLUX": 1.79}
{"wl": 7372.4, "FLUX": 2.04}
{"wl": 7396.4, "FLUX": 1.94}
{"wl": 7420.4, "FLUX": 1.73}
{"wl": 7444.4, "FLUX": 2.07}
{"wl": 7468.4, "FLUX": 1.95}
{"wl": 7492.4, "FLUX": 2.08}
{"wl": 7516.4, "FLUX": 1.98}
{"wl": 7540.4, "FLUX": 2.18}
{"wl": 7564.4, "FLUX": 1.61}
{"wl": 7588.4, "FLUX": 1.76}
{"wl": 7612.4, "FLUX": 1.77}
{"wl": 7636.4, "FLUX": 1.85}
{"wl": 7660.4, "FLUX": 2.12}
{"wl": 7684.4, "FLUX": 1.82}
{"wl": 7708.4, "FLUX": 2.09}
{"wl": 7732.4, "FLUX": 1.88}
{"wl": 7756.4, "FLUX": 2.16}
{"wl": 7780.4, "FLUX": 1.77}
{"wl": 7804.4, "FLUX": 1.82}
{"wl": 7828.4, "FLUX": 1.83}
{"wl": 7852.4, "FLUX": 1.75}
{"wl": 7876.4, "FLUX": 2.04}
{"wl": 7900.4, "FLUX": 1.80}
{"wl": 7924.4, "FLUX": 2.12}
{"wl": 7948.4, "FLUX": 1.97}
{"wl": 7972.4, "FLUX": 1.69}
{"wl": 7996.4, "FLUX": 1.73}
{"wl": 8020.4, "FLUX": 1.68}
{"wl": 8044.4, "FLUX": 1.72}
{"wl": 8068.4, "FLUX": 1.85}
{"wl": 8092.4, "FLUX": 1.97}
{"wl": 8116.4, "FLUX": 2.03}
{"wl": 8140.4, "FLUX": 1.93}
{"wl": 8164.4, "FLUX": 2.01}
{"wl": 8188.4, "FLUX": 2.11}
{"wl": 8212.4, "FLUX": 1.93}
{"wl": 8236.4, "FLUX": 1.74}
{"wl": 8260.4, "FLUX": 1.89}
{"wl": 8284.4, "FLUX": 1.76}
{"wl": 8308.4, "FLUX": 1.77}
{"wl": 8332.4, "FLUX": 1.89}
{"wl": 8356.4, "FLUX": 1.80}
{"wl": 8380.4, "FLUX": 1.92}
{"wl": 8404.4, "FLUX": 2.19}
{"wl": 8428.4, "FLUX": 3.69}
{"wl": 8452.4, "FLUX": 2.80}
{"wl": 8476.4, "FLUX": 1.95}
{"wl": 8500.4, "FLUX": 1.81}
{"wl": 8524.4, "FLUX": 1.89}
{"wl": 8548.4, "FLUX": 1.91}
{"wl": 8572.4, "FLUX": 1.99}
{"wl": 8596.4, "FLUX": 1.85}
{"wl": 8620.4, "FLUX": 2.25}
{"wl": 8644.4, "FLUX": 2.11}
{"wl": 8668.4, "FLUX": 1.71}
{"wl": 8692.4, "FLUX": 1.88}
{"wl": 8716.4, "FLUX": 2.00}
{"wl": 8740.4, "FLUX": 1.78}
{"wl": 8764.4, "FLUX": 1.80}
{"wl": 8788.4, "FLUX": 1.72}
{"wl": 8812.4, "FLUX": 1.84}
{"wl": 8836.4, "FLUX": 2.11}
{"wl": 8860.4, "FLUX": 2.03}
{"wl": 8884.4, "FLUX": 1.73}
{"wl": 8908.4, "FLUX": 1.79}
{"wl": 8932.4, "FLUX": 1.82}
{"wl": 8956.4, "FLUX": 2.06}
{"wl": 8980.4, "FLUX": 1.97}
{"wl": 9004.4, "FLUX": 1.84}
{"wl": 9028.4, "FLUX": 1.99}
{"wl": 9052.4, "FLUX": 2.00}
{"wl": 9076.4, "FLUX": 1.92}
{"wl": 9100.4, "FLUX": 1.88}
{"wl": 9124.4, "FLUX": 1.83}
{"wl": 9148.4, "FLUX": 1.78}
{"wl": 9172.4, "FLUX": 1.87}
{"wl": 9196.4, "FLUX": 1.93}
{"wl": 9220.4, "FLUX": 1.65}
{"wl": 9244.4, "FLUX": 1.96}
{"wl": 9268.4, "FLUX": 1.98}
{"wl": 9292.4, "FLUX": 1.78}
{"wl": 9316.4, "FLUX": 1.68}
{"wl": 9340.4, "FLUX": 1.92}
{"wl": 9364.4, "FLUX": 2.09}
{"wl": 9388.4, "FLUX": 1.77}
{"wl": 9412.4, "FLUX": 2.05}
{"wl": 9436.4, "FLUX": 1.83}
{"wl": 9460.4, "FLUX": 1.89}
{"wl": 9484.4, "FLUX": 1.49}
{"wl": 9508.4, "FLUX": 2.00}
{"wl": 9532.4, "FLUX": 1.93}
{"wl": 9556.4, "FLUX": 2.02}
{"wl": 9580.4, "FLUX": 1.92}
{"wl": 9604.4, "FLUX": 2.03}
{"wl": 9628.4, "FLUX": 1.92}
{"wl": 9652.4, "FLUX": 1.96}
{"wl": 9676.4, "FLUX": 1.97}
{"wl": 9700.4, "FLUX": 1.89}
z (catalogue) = 0.284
